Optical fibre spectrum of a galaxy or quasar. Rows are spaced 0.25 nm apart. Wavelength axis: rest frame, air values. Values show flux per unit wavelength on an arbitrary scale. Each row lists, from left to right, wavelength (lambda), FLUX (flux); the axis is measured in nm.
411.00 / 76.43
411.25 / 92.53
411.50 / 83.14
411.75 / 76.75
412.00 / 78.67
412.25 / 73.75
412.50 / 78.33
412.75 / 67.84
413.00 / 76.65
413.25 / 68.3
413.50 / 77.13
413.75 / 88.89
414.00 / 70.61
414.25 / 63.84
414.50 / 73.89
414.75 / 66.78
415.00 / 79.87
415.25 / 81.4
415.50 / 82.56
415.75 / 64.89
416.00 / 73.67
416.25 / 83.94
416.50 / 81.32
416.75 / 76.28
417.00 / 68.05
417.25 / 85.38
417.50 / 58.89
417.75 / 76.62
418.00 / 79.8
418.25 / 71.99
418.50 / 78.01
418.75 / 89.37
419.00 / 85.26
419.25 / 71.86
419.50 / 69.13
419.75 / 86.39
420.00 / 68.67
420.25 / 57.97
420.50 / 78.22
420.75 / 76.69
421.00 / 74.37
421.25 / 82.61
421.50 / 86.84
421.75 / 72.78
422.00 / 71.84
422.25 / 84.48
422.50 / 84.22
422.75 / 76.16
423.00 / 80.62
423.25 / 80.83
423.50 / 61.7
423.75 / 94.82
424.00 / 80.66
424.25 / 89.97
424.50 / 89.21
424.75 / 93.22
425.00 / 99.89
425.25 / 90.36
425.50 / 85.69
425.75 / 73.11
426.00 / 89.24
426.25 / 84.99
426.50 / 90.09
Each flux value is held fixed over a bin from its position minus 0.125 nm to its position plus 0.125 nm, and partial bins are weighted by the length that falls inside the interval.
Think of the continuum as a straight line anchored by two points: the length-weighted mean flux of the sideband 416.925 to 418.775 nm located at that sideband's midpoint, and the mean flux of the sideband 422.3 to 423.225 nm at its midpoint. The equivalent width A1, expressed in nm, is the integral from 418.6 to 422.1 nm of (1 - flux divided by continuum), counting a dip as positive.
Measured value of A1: 0.07 nm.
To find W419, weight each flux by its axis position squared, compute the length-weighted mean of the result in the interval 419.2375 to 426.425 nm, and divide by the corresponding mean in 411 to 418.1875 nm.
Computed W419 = 1.11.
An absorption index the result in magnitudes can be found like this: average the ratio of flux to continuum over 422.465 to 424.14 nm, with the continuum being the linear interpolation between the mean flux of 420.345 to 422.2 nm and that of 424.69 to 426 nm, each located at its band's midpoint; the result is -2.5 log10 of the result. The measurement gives 0.043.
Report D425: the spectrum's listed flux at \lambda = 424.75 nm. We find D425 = 93.22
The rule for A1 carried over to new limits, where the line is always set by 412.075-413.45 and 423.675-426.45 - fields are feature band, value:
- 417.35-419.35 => 0.09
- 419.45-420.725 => 0.15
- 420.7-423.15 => 0.15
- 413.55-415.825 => 0.02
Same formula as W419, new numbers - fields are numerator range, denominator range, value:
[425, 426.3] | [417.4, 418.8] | 1.18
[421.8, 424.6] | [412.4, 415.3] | 1.14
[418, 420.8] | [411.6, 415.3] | 1.04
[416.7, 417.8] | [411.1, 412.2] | 0.91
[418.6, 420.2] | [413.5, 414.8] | 1.08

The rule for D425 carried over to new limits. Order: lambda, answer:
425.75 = 73.11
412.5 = 78.33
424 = 80.66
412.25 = 73.75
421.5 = 86.84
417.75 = 76.62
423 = 80.62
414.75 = 66.78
